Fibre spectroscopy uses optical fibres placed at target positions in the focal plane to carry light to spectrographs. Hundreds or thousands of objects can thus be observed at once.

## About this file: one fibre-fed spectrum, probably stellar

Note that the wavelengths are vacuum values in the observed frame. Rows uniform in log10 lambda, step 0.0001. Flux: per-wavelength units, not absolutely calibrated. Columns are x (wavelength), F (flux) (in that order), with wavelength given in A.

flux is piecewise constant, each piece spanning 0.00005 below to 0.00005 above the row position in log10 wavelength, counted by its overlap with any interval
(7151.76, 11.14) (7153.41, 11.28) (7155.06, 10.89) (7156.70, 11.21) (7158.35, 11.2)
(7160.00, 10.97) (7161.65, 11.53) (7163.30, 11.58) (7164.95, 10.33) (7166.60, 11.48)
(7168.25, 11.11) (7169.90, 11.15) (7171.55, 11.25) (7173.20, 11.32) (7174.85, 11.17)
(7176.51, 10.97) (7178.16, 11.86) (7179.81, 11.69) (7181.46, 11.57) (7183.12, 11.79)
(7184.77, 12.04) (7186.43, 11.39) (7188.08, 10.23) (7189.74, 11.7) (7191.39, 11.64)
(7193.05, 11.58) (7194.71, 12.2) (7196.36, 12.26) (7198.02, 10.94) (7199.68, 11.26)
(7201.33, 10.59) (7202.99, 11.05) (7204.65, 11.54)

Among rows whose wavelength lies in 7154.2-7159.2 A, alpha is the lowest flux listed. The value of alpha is 10.89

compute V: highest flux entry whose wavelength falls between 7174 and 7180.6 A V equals 11.86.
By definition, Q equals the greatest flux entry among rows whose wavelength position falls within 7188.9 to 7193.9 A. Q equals 11.7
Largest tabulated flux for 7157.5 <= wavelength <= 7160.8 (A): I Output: 11.2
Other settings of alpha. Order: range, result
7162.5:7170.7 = 10.33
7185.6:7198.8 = 10.23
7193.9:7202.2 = 10.59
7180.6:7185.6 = 11.57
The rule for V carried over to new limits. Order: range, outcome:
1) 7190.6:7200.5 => 12.26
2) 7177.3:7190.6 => 12.04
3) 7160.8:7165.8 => 11.58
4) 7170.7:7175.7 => 11.32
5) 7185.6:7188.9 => 11.39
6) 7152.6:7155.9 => 11.28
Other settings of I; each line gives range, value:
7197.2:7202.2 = 11.26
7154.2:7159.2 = 11.21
